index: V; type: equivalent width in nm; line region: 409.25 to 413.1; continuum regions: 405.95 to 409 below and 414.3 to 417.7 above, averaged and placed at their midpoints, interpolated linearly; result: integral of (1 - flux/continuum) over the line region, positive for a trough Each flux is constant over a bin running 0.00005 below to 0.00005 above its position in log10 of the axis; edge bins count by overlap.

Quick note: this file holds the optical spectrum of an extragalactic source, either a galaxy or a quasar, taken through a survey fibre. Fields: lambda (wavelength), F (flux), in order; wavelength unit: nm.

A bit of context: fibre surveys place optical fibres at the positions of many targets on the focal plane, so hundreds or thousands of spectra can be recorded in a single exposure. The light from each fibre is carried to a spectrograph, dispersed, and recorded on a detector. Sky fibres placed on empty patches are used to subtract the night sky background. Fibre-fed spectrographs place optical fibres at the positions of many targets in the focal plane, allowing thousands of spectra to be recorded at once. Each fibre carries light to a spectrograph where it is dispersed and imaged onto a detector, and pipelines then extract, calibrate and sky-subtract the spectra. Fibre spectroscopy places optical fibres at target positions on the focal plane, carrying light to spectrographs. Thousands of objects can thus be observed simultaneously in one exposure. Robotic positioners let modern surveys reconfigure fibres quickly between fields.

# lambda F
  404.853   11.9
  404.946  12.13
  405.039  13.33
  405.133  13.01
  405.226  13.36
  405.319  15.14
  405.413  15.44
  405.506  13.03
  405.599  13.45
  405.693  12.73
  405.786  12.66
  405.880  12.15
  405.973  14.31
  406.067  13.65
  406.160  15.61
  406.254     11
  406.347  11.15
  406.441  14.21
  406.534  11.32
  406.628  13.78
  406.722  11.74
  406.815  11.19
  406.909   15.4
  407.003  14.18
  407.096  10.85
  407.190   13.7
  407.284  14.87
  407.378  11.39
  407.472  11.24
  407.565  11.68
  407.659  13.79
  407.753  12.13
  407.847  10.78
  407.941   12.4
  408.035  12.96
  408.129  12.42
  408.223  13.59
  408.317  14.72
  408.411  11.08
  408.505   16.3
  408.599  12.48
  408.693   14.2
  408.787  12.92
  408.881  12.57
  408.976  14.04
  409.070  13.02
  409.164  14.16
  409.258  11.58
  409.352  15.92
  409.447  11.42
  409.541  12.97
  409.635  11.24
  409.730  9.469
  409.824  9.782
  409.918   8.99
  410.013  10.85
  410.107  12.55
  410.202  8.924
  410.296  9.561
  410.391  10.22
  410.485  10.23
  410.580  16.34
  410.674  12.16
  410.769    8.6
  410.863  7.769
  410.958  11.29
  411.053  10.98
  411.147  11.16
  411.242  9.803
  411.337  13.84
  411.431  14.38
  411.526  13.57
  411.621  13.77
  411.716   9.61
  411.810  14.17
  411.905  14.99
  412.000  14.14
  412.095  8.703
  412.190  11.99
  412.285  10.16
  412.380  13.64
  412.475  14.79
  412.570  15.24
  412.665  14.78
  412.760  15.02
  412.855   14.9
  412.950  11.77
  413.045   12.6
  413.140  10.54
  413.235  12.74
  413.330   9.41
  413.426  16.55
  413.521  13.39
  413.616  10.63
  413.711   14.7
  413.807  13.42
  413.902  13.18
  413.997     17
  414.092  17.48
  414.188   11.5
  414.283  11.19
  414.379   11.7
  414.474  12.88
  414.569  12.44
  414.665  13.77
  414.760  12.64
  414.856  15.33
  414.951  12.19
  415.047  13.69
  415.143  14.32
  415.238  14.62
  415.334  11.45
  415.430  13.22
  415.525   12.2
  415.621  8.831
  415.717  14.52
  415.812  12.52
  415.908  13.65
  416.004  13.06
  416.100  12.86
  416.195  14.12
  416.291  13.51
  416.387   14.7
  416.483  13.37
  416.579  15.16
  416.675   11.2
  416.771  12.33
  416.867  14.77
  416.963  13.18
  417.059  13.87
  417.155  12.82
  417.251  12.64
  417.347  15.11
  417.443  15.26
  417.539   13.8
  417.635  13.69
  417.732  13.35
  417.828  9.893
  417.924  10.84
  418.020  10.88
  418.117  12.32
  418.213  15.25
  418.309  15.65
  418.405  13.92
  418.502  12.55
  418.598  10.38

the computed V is 0.31 nm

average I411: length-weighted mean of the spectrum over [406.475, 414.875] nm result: 12.6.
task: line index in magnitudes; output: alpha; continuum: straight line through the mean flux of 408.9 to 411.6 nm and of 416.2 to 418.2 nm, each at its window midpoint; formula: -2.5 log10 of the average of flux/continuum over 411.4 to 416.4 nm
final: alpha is -0.06 mag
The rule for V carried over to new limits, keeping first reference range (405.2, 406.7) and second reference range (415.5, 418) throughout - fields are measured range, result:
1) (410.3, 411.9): 0.17 nm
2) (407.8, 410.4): 0.20 nm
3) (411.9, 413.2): 0.01 nm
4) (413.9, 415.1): -0.03 nm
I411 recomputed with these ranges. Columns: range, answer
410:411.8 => 11.4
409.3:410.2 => 11.3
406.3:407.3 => 12.9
